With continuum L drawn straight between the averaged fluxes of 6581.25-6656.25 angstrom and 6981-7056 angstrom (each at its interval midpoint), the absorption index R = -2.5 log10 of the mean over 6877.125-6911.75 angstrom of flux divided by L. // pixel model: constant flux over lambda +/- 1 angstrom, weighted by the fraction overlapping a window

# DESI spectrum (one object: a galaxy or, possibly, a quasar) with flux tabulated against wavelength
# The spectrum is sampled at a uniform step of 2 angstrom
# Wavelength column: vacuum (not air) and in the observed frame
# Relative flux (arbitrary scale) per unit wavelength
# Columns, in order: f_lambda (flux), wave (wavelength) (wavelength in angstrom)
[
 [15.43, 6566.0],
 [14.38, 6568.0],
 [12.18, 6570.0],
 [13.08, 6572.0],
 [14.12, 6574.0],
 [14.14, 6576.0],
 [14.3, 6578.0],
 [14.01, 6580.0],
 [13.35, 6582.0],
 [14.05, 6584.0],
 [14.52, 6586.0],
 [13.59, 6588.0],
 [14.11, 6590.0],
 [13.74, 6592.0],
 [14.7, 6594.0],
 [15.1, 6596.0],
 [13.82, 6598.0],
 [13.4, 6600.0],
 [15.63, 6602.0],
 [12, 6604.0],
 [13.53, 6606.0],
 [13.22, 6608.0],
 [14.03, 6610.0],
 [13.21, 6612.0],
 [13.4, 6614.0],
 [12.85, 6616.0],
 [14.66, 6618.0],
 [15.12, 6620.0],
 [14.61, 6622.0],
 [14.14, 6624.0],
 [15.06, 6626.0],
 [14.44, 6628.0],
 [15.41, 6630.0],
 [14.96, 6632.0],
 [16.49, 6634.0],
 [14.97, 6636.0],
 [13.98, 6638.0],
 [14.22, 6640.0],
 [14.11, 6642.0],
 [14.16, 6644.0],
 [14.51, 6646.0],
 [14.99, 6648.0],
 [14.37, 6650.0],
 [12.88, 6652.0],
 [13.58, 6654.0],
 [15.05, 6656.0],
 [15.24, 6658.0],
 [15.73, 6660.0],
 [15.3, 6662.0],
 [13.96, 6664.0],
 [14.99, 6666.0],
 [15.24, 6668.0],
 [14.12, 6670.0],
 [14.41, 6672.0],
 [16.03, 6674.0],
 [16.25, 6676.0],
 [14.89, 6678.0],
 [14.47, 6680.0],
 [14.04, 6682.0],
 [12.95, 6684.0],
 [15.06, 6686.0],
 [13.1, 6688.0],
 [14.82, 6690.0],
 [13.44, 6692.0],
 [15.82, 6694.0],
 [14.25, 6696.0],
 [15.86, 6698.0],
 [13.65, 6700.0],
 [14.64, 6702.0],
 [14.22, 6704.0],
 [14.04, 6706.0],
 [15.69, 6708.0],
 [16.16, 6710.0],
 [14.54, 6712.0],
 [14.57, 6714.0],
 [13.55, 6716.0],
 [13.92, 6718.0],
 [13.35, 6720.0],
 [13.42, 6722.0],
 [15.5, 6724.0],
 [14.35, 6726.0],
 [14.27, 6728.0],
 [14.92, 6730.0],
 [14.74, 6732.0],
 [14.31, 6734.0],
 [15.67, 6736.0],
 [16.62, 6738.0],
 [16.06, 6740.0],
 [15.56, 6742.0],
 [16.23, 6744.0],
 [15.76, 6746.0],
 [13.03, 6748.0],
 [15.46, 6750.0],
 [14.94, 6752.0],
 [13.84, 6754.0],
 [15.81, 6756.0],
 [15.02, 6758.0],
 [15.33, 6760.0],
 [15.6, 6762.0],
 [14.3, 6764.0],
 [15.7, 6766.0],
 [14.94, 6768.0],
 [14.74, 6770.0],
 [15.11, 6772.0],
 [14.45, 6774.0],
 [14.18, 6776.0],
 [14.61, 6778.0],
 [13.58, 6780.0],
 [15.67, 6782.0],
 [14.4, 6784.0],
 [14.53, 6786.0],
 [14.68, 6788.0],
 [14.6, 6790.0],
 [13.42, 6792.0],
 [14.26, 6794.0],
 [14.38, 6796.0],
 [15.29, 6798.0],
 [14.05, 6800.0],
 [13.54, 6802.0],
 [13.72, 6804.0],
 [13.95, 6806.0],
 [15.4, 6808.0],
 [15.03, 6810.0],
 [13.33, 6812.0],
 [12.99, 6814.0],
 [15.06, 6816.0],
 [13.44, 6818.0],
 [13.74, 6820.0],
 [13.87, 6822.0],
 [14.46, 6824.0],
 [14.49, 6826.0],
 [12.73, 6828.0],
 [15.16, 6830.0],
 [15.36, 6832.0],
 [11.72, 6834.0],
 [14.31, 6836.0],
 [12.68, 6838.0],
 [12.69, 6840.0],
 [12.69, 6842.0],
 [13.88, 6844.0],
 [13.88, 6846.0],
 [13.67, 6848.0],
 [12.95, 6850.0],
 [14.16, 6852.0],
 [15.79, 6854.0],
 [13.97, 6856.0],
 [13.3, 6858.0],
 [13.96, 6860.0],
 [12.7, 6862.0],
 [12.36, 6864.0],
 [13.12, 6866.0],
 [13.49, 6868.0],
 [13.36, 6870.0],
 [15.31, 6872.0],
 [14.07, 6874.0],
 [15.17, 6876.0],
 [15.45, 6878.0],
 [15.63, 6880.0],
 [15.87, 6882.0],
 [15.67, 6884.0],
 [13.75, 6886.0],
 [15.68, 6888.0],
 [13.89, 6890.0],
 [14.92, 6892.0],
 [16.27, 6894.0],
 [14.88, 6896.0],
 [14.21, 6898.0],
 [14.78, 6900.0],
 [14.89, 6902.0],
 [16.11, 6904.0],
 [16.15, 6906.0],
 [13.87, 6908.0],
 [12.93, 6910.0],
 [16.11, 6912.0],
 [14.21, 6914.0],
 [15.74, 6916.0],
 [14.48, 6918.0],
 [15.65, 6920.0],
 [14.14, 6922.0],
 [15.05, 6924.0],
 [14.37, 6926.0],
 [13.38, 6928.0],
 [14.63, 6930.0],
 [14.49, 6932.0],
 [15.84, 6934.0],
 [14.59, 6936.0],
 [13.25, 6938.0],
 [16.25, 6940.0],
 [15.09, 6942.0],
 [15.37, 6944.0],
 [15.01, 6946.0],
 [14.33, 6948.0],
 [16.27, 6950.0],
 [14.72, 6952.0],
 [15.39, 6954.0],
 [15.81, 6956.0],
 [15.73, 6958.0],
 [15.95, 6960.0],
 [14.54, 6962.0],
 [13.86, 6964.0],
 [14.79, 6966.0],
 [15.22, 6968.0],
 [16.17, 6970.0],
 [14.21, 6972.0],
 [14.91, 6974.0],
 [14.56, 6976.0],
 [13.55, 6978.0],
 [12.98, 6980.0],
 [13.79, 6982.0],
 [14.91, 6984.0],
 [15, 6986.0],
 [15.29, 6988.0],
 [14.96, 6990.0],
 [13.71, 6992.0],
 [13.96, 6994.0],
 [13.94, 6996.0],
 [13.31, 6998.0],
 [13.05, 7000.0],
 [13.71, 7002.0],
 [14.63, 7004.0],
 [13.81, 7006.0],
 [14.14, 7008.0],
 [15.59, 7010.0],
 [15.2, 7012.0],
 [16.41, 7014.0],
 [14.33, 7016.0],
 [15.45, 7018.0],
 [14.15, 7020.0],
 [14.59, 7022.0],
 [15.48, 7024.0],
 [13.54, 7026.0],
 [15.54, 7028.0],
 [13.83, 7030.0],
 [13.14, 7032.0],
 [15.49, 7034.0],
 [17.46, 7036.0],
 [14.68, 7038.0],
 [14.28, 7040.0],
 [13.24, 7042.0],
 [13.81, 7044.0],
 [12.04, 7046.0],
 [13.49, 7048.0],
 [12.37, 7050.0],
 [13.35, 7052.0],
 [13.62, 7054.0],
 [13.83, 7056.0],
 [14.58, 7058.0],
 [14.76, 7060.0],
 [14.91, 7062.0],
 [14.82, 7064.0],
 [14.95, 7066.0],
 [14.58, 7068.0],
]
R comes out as -0.06 mag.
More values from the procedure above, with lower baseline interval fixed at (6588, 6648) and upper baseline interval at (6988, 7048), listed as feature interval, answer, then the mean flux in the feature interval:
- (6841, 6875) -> 0.05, 13.7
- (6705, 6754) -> -0.04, 14.8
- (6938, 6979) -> -0.05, 15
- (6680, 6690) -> 0.03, 14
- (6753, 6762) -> -0.06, 15.1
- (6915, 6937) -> -0.03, 14.8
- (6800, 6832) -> 0.02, 14.1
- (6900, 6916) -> -0.04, 14.9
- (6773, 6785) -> -0.01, 14.5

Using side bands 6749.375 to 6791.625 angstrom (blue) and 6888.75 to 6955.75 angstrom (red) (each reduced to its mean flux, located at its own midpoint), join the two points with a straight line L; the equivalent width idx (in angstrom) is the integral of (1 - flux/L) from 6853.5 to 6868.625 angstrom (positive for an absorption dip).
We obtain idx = 1.4 angstrom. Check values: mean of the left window 14.8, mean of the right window 14.9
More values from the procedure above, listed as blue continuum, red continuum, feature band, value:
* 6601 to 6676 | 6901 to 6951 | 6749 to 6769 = -0.61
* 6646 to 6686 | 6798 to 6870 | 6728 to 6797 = -3.56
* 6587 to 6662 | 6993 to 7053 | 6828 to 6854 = 1.16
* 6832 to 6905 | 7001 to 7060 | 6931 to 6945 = -0.70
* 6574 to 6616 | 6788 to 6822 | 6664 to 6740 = -3.49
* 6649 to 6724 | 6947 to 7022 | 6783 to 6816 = 0.76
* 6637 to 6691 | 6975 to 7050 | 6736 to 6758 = -1.29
